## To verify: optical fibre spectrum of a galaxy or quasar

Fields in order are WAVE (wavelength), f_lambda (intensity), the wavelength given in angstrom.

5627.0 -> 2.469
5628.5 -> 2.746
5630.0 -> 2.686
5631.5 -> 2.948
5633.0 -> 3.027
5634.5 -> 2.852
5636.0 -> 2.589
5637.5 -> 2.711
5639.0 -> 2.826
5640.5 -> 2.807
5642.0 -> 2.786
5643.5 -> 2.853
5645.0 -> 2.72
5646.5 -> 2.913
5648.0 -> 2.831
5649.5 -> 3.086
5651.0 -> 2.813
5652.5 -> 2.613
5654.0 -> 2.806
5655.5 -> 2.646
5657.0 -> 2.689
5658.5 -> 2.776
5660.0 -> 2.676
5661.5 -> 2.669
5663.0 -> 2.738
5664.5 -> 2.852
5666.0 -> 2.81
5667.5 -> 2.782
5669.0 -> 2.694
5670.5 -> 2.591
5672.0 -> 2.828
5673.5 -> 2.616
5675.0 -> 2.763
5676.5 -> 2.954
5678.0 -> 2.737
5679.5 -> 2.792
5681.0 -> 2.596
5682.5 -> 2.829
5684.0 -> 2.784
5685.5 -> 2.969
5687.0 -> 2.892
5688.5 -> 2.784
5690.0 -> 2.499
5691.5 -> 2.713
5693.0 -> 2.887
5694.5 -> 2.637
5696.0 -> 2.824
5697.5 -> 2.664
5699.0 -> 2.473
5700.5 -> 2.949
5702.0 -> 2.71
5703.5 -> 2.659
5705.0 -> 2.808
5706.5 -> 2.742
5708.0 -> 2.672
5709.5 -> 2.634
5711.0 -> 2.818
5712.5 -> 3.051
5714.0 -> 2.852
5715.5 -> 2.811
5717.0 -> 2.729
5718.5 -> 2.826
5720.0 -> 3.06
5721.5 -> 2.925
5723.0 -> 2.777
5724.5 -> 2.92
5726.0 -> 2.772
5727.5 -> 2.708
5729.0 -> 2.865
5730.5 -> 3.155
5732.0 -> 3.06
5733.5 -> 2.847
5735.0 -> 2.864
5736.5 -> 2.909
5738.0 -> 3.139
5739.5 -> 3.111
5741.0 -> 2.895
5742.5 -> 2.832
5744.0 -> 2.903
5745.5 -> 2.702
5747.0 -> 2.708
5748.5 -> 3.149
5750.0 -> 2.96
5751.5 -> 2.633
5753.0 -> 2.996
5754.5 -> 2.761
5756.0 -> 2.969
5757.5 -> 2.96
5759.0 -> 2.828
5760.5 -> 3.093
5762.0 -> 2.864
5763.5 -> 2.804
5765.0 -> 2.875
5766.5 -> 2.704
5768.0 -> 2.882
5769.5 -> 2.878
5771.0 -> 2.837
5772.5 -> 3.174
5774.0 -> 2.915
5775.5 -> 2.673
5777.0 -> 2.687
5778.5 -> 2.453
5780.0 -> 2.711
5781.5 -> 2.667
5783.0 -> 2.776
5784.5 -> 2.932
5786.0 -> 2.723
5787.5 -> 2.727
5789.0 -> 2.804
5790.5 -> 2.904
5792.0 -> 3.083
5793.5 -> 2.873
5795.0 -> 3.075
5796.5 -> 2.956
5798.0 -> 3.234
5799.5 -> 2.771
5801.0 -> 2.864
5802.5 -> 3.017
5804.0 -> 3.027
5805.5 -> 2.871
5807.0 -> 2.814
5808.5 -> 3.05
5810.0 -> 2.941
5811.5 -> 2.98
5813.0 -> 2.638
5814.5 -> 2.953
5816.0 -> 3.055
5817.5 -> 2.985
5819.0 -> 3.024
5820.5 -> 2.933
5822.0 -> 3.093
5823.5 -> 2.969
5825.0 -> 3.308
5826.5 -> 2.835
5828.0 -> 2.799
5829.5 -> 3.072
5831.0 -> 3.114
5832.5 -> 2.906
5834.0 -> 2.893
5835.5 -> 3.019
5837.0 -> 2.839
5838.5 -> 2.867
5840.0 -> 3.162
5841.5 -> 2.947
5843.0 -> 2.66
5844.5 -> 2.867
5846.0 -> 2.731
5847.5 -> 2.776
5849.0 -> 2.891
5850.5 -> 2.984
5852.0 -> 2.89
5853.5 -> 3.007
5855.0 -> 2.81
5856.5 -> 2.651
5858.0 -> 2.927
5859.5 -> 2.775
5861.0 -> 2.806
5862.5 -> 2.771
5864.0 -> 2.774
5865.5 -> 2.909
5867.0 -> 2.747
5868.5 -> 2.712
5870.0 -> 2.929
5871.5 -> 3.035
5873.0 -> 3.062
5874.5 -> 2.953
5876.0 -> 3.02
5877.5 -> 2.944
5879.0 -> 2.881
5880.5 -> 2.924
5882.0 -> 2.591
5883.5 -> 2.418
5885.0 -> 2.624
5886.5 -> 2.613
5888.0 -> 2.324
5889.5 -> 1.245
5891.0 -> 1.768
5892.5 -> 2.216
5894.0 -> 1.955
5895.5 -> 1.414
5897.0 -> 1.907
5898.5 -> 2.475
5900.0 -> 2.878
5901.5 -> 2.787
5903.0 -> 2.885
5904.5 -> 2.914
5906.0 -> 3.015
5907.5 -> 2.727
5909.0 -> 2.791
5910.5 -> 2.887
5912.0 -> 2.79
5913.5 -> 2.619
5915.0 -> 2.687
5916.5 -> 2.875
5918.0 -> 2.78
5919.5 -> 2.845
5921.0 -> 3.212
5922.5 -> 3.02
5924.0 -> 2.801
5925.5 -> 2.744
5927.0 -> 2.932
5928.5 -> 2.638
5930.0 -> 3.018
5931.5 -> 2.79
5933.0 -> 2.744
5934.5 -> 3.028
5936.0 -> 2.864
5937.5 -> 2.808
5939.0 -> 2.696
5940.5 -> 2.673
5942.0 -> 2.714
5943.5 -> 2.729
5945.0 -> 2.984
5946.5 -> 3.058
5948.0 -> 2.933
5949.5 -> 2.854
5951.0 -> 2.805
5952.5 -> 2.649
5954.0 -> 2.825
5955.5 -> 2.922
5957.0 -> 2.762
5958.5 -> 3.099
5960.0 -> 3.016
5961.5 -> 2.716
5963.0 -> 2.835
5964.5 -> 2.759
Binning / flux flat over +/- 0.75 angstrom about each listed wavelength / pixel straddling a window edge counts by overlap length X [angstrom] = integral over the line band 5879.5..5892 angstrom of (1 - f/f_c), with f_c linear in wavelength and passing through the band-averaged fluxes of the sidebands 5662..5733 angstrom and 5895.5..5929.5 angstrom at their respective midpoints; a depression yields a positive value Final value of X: 2.0 angstrom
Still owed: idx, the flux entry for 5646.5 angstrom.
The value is 2.913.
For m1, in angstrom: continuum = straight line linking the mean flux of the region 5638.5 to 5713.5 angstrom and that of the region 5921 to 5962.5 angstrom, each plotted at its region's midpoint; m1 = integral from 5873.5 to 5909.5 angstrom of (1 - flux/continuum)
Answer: 4.1 angstrom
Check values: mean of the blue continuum 2.77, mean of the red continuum 2.85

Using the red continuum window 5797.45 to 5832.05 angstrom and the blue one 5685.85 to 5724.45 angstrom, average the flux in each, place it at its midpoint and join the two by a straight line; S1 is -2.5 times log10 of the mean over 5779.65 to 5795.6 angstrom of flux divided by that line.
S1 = 0.03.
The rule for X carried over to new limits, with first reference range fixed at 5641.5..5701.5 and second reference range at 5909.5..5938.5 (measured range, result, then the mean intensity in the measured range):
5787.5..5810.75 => -1.2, 2.94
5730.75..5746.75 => -0.8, 2.93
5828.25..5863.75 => -0.8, 2.88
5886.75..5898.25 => 3.8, 1.89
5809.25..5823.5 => -0.7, 2.96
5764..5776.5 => -0.3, 2.86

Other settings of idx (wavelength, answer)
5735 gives 2.864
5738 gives 3.139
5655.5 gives 2.646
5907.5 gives 2.727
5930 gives 3.018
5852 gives 2.89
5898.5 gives 2.475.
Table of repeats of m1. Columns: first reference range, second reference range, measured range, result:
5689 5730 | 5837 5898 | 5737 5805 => -3.6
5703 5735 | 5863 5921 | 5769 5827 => -3.2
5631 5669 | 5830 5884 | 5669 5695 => 0.4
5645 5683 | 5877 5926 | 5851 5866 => -1.2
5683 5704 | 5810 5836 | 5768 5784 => 0.6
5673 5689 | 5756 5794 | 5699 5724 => 0.0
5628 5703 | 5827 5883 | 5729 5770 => -1.3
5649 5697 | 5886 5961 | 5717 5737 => -1.1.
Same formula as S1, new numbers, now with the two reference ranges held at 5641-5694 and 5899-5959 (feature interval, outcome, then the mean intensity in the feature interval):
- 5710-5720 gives -0.03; 2.86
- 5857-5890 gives 0.03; 2.74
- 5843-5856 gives -0.01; 2.85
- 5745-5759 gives -0.03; 2.87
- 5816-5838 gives -0.06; 2.99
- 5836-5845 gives -0.03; 2.89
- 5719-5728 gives -0.03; 2.86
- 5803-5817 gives -0.04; 2.93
